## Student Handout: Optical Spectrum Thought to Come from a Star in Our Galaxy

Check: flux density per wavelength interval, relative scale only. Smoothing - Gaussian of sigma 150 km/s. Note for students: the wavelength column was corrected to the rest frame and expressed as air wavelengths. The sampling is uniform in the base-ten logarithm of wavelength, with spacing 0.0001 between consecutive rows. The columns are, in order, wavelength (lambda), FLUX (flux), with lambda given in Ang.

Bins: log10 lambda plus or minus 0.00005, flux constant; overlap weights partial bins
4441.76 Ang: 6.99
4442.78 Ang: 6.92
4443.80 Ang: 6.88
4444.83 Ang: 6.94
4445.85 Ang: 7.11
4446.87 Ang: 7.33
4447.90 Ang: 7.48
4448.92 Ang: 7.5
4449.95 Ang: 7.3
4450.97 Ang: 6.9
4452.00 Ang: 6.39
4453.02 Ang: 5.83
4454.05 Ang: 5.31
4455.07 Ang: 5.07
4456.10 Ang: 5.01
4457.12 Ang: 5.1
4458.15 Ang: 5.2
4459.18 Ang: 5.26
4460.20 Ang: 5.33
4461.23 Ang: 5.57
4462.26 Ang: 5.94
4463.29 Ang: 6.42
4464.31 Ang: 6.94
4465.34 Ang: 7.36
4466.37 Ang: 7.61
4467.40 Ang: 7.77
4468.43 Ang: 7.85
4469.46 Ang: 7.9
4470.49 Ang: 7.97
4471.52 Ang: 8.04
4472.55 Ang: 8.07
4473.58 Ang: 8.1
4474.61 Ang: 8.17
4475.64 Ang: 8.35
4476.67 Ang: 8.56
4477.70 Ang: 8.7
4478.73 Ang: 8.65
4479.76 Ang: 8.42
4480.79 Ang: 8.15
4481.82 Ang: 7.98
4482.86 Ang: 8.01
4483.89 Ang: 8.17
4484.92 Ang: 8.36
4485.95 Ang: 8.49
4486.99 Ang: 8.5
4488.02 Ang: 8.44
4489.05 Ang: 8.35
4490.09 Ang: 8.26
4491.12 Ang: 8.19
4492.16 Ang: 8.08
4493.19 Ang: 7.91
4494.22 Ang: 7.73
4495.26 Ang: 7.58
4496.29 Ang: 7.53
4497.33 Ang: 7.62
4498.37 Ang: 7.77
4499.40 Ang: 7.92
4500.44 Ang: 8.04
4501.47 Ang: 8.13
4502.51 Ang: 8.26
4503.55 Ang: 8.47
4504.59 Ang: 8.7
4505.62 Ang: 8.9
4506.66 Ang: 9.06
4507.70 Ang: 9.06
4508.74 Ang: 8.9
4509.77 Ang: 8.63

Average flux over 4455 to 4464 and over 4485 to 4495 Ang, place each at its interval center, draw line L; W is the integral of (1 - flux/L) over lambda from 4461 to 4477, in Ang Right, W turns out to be -3.1 Ang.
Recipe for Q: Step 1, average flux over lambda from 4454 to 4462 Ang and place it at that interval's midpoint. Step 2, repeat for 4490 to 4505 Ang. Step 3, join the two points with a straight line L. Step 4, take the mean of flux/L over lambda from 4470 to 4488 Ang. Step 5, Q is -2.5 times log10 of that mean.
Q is -0.231 mag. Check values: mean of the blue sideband 5.25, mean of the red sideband 8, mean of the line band 8.28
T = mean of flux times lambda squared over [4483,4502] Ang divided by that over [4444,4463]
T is 1.33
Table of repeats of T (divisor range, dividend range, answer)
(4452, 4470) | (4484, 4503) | 1.32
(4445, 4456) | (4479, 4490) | 1.28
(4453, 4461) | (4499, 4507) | 1.64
